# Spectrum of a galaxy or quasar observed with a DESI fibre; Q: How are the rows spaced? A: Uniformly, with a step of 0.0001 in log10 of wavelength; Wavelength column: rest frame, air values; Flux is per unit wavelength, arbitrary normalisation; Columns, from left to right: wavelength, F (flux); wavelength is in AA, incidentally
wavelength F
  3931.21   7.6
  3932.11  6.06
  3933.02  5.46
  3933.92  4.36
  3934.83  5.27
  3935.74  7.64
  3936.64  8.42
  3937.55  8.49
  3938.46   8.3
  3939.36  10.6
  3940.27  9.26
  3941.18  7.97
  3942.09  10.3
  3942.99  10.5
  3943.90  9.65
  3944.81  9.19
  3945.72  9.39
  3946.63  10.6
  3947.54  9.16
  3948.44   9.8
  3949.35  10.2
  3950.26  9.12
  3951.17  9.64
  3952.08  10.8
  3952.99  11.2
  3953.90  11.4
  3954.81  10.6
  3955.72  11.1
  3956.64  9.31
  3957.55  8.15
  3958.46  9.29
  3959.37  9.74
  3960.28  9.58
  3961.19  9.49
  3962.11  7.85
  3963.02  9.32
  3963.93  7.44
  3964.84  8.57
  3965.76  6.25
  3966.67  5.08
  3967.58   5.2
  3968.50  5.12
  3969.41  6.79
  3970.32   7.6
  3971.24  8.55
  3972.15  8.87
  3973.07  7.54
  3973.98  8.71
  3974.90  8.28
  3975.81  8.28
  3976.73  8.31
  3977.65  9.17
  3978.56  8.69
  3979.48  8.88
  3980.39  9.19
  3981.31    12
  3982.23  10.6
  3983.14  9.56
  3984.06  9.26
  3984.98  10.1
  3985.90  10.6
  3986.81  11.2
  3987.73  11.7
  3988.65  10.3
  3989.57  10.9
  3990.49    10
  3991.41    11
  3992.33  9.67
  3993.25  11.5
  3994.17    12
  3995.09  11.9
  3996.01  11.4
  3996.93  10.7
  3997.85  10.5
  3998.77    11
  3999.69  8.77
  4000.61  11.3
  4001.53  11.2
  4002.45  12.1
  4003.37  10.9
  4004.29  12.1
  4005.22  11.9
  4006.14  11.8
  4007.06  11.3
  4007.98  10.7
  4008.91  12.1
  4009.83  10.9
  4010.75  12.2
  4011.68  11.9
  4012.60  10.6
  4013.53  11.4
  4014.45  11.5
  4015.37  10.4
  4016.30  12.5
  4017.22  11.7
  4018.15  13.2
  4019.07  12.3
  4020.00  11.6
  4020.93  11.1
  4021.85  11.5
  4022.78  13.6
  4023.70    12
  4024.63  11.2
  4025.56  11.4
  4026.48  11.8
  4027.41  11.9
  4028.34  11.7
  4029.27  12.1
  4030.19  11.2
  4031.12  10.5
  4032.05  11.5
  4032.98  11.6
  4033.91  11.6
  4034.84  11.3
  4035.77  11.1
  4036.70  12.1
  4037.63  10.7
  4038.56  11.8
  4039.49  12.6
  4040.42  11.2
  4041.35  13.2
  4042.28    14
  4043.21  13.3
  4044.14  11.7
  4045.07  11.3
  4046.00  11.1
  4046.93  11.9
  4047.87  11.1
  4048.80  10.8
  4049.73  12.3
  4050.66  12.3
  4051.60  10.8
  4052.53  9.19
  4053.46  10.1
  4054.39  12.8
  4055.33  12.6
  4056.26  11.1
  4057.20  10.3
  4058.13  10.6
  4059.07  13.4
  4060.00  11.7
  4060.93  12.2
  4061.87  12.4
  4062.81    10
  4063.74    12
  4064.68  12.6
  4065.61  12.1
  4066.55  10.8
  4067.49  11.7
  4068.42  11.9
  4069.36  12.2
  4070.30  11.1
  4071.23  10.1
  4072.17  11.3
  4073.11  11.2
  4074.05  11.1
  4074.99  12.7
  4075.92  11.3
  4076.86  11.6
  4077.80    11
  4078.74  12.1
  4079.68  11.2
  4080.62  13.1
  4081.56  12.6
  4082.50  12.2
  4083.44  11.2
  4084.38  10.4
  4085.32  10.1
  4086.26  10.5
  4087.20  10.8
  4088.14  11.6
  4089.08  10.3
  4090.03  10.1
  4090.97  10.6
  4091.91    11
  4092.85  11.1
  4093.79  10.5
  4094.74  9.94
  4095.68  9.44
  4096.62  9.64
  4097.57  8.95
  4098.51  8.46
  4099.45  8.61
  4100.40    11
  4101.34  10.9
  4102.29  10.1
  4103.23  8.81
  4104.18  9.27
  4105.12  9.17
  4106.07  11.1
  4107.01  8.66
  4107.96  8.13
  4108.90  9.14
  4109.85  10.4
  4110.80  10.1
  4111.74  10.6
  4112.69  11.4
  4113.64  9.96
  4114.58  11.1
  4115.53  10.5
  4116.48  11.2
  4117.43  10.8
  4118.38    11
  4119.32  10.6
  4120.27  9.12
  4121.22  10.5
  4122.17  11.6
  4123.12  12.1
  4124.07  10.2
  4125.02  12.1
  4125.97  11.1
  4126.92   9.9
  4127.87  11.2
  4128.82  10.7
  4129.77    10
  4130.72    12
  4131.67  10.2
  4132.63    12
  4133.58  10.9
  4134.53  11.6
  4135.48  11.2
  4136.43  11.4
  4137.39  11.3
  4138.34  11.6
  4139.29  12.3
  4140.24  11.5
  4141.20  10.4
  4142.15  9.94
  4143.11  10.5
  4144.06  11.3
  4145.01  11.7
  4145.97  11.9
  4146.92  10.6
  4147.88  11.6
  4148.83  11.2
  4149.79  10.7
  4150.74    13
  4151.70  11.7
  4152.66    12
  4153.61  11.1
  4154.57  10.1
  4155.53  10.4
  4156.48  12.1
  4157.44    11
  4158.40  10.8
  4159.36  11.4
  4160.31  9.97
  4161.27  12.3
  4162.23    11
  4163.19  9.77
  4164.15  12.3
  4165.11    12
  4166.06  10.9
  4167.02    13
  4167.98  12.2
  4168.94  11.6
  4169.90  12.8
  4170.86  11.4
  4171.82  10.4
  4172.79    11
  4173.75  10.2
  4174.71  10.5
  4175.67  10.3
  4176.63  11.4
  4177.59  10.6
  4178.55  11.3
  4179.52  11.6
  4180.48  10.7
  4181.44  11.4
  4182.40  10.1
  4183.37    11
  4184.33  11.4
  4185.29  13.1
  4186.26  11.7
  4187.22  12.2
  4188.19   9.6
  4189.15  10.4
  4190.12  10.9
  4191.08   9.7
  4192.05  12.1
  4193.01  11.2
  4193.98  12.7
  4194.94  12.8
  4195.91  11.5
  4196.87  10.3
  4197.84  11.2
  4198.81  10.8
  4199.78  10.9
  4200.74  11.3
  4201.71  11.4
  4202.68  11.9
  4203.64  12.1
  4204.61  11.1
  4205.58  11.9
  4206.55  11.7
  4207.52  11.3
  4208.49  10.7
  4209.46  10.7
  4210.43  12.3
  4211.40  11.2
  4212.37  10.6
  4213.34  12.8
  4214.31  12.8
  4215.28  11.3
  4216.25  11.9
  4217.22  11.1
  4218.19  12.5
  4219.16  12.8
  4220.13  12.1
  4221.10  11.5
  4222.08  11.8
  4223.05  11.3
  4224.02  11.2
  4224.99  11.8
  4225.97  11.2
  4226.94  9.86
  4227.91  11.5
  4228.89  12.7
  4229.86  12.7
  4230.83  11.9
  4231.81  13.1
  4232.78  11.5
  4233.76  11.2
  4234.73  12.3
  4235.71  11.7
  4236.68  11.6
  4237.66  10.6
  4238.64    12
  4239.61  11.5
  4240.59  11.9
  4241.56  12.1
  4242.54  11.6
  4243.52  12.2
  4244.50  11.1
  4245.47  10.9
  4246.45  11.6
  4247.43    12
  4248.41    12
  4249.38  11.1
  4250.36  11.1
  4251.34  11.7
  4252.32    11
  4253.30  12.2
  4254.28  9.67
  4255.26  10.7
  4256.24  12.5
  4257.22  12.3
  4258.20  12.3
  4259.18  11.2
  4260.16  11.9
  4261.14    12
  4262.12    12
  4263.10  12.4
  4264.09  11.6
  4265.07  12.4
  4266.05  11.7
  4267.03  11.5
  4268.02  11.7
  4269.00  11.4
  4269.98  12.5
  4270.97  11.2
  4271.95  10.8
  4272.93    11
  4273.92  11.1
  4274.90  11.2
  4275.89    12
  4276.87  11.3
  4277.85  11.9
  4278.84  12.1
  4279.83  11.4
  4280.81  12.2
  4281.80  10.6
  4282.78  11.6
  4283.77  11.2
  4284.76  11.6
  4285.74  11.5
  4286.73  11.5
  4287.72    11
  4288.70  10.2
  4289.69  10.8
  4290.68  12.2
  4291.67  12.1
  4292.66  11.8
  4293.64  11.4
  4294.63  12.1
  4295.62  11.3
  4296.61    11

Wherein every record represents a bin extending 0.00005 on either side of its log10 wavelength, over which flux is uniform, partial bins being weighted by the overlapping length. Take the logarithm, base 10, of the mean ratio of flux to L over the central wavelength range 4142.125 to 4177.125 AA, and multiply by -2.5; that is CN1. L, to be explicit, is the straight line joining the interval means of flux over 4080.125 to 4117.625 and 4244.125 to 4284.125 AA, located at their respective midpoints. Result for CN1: -0.05 mag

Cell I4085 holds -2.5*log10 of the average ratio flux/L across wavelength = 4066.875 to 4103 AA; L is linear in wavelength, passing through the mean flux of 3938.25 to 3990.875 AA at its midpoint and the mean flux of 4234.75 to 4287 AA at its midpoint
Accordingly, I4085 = -0.07 mag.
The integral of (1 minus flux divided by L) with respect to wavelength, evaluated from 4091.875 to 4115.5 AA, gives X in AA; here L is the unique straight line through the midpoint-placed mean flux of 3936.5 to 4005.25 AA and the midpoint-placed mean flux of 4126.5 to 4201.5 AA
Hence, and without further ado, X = 1.8 AA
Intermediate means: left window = 9.59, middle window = 9.89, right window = 11.2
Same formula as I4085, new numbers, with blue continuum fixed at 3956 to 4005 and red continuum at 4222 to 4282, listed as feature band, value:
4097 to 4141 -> 0.005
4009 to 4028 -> -0.198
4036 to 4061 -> -0.169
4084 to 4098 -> 0.002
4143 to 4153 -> -0.068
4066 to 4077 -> -0.122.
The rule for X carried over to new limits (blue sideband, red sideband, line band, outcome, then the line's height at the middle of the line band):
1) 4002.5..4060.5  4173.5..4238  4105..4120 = 1.69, 11.6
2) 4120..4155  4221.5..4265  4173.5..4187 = 0.27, 11.4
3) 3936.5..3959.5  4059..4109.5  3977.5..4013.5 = -2.61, 10.1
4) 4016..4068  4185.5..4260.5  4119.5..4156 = 1.61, 11.6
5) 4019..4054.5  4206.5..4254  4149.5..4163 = 0.49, 11.7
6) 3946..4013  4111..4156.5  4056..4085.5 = -2.76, 10.6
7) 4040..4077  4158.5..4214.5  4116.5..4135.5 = 0.87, 11.5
